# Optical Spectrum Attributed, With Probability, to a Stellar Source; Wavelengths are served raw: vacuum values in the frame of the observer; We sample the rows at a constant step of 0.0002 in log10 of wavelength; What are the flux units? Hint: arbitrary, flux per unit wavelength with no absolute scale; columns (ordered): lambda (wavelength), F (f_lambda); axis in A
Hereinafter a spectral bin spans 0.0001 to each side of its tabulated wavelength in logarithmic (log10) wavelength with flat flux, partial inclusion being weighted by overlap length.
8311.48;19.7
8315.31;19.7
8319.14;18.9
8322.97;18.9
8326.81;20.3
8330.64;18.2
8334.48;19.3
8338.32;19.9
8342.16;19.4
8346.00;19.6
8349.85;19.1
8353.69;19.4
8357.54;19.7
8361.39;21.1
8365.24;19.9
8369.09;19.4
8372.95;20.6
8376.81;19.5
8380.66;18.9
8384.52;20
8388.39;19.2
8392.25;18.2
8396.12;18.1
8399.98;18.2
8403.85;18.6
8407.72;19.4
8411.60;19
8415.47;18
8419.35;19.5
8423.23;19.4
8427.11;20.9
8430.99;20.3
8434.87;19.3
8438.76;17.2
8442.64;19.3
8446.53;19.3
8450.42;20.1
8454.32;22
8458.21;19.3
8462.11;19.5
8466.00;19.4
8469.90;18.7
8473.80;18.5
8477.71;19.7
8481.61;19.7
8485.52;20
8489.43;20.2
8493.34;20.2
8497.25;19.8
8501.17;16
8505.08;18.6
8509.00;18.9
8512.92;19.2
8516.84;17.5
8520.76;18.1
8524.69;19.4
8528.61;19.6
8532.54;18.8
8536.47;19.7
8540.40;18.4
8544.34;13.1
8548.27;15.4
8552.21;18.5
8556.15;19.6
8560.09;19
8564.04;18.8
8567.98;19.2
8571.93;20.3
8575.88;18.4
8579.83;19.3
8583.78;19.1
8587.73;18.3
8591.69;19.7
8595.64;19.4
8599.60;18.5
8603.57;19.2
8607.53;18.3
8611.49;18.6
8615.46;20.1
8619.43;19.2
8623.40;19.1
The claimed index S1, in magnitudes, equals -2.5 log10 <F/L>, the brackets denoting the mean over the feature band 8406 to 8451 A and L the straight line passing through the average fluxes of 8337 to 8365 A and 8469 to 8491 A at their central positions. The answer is 0.02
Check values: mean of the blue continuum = 19.8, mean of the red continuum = 19.5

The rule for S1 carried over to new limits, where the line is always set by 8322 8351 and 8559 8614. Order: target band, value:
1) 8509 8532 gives 0.02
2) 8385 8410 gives 0.03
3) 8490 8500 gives -0.03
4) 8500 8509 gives 0.08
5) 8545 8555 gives 0.15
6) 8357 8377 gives -0.04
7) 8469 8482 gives 0.00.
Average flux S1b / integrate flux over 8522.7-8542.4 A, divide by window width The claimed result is 19.2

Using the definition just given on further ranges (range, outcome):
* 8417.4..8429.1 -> 19.9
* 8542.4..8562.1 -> 17.1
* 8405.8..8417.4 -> 18.8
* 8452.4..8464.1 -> 20.3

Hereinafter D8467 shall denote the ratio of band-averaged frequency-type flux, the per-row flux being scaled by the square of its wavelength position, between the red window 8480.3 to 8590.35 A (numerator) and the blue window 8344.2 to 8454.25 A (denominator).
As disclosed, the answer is 1.00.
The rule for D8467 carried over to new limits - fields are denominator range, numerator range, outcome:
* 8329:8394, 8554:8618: 1.03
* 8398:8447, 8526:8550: 0.95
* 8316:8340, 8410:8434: 1.04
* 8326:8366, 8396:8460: 1.01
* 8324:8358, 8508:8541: 1.02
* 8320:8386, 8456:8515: 1.01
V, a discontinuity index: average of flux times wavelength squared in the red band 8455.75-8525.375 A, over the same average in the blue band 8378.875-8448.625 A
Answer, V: 1.02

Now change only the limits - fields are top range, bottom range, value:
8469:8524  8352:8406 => 1.01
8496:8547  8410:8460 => 0.95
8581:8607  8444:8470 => 0.99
